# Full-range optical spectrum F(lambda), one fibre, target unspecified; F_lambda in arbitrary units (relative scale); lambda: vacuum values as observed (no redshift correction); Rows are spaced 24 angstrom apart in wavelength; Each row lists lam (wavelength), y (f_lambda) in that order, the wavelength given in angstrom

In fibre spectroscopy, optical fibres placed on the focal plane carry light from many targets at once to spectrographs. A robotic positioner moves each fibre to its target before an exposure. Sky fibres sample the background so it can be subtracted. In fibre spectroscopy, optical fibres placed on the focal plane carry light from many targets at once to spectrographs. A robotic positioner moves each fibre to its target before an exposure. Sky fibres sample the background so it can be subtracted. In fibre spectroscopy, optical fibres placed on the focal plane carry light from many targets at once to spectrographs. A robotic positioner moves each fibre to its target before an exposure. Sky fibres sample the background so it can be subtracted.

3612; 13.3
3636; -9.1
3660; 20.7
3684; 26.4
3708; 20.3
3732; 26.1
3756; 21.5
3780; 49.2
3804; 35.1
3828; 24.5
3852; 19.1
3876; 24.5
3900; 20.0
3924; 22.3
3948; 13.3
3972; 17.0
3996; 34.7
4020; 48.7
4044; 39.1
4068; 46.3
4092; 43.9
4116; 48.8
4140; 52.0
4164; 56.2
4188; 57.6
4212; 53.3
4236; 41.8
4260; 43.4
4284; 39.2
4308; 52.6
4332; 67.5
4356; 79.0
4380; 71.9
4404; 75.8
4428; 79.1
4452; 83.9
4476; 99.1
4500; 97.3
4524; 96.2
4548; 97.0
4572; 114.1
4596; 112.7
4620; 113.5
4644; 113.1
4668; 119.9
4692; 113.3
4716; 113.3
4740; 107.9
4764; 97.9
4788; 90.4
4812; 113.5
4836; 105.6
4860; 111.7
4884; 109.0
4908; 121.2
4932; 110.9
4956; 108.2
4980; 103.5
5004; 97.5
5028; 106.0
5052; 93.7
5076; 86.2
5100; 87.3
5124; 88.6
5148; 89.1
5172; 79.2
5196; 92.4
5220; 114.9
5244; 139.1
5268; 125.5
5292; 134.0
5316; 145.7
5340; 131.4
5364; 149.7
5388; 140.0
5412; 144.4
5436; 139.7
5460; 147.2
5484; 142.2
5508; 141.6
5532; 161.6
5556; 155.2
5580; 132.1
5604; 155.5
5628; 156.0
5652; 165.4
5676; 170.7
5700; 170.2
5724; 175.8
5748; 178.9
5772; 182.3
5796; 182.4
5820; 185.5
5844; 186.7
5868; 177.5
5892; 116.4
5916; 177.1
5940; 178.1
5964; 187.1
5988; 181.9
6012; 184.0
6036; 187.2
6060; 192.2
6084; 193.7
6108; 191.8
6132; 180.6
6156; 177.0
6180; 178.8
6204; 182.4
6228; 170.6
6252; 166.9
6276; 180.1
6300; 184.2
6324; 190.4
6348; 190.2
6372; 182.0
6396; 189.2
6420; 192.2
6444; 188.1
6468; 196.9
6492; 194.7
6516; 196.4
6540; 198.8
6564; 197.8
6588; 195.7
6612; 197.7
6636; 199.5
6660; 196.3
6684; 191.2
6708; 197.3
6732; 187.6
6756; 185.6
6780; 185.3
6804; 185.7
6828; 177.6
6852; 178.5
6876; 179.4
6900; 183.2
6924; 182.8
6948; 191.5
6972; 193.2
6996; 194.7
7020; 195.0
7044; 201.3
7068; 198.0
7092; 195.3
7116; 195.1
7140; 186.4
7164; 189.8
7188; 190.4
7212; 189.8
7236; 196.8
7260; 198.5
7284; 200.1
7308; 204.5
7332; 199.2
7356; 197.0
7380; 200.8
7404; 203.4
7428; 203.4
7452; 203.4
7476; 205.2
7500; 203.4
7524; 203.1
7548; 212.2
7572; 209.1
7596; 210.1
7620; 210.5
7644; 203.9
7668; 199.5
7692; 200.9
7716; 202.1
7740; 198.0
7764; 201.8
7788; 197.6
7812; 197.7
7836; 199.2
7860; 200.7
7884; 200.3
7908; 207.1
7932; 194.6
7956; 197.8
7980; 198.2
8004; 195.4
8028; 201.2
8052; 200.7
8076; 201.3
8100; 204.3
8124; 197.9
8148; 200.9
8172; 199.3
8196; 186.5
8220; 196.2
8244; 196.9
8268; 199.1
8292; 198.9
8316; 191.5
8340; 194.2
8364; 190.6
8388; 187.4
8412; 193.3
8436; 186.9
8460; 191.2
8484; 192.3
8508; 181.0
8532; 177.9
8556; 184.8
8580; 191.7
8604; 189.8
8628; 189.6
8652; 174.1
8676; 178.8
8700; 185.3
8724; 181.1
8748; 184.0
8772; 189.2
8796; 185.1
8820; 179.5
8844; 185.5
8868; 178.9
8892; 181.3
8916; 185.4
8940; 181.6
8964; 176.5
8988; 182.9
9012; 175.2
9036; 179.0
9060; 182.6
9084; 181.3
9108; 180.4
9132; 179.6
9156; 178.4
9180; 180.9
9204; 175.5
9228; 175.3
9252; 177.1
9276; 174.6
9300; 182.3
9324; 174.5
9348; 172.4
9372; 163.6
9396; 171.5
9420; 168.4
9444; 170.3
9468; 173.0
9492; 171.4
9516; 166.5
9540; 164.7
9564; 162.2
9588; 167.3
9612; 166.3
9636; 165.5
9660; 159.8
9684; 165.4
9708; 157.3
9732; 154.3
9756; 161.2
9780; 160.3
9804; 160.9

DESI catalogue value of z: 0.000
